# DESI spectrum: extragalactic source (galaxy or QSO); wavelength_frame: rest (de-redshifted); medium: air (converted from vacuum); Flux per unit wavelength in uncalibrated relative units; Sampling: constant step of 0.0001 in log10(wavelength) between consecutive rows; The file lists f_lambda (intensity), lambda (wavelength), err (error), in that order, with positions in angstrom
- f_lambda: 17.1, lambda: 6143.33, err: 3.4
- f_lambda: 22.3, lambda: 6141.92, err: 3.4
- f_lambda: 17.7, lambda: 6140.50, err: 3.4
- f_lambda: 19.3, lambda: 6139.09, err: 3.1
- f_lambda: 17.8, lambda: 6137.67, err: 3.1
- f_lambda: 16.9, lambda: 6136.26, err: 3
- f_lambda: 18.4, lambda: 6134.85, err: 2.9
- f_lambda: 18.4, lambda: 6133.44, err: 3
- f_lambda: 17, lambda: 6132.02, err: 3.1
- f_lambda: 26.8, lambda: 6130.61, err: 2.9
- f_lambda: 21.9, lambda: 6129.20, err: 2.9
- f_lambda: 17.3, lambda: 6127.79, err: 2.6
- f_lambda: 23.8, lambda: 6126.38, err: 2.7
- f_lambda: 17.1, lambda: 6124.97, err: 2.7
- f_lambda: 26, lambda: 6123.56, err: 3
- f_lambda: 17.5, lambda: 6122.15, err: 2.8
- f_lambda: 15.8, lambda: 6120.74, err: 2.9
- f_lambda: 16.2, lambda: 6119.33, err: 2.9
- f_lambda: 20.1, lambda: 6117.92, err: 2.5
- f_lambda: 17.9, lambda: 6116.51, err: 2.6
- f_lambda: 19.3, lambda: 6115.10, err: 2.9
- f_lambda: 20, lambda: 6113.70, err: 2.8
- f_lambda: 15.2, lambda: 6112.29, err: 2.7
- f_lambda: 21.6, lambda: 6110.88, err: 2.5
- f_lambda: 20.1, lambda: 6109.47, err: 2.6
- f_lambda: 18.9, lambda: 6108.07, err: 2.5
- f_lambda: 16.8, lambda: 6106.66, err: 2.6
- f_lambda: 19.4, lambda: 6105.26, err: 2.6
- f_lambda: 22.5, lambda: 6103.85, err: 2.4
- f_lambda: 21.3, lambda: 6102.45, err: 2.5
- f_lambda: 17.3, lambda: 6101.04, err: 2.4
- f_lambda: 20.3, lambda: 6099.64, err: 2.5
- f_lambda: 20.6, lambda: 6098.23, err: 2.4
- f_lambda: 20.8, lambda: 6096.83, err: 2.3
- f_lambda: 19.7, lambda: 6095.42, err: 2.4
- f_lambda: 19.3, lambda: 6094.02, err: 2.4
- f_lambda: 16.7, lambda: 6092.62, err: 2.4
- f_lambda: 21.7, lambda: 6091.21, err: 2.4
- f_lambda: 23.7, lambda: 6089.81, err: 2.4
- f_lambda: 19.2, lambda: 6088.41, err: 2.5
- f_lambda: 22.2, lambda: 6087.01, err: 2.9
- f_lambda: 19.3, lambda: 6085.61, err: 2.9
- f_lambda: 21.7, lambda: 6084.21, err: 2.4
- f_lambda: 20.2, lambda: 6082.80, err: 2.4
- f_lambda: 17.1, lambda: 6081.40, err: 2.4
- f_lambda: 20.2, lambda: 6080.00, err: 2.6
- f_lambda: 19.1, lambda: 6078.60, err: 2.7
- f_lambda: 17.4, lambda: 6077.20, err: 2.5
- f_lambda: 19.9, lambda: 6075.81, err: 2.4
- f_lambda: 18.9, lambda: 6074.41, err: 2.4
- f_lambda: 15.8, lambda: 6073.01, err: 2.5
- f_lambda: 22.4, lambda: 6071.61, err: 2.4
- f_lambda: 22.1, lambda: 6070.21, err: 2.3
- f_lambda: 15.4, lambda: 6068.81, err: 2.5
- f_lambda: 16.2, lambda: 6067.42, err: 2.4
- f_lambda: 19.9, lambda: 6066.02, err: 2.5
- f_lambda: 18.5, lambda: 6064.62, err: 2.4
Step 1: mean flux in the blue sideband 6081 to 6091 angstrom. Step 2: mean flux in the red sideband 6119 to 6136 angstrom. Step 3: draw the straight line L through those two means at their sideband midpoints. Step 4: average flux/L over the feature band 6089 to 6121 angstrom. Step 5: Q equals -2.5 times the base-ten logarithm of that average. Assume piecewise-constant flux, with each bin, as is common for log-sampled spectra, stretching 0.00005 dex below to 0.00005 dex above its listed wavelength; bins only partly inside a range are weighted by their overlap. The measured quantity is 0.045 mag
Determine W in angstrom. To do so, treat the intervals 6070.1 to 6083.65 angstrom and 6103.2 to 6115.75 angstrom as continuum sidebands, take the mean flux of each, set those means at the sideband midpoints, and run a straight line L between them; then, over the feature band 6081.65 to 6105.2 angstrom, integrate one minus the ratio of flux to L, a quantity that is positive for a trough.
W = -1.3 angstrom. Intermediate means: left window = 19.2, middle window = 20.3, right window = 19.3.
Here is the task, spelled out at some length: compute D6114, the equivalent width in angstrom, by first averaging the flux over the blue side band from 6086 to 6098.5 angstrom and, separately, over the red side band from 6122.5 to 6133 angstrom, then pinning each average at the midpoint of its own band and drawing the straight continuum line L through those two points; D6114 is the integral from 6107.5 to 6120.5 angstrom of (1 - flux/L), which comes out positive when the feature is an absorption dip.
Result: 1.4 angstrom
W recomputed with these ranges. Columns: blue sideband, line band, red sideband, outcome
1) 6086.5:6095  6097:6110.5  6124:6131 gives 0.62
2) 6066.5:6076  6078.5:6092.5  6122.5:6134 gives -0.82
